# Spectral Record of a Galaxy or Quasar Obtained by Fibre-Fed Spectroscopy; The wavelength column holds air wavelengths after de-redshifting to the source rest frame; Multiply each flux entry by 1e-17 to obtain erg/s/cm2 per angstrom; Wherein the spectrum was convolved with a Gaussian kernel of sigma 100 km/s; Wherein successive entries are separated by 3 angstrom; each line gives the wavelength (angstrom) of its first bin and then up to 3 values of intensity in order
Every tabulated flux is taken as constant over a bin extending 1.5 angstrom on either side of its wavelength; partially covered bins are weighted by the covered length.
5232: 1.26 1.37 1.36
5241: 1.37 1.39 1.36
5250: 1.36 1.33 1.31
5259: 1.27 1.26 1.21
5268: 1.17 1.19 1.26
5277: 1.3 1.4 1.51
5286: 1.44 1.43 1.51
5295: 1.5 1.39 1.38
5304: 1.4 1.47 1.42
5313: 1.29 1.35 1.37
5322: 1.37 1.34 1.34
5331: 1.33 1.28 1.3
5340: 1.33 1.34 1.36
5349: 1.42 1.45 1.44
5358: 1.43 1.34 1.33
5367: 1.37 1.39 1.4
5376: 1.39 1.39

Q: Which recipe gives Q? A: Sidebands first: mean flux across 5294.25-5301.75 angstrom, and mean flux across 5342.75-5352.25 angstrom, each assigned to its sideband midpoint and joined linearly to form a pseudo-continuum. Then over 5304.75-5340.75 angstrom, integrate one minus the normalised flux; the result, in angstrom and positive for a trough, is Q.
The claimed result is 1.4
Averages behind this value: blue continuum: 1.42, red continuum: 1.39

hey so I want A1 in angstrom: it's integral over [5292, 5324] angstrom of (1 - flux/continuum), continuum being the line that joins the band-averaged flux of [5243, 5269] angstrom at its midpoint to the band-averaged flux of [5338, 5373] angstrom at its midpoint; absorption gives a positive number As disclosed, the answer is -1.4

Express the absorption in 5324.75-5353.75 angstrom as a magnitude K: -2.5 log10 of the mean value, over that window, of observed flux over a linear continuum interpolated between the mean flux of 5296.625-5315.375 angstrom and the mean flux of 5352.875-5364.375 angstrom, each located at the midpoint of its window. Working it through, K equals 0.03 mag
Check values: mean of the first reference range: 1.39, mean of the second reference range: 1.39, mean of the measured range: 1.35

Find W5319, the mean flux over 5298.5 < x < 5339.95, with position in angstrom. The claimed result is 1.36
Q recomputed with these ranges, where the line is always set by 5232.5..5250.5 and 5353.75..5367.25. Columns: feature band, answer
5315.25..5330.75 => 0.3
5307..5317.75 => 0.0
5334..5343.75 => 0.4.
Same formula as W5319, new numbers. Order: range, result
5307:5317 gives 1.37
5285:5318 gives 1.42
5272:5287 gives 1.37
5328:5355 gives 1.36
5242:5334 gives 1.35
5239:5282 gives 1.3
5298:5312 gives 1.41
